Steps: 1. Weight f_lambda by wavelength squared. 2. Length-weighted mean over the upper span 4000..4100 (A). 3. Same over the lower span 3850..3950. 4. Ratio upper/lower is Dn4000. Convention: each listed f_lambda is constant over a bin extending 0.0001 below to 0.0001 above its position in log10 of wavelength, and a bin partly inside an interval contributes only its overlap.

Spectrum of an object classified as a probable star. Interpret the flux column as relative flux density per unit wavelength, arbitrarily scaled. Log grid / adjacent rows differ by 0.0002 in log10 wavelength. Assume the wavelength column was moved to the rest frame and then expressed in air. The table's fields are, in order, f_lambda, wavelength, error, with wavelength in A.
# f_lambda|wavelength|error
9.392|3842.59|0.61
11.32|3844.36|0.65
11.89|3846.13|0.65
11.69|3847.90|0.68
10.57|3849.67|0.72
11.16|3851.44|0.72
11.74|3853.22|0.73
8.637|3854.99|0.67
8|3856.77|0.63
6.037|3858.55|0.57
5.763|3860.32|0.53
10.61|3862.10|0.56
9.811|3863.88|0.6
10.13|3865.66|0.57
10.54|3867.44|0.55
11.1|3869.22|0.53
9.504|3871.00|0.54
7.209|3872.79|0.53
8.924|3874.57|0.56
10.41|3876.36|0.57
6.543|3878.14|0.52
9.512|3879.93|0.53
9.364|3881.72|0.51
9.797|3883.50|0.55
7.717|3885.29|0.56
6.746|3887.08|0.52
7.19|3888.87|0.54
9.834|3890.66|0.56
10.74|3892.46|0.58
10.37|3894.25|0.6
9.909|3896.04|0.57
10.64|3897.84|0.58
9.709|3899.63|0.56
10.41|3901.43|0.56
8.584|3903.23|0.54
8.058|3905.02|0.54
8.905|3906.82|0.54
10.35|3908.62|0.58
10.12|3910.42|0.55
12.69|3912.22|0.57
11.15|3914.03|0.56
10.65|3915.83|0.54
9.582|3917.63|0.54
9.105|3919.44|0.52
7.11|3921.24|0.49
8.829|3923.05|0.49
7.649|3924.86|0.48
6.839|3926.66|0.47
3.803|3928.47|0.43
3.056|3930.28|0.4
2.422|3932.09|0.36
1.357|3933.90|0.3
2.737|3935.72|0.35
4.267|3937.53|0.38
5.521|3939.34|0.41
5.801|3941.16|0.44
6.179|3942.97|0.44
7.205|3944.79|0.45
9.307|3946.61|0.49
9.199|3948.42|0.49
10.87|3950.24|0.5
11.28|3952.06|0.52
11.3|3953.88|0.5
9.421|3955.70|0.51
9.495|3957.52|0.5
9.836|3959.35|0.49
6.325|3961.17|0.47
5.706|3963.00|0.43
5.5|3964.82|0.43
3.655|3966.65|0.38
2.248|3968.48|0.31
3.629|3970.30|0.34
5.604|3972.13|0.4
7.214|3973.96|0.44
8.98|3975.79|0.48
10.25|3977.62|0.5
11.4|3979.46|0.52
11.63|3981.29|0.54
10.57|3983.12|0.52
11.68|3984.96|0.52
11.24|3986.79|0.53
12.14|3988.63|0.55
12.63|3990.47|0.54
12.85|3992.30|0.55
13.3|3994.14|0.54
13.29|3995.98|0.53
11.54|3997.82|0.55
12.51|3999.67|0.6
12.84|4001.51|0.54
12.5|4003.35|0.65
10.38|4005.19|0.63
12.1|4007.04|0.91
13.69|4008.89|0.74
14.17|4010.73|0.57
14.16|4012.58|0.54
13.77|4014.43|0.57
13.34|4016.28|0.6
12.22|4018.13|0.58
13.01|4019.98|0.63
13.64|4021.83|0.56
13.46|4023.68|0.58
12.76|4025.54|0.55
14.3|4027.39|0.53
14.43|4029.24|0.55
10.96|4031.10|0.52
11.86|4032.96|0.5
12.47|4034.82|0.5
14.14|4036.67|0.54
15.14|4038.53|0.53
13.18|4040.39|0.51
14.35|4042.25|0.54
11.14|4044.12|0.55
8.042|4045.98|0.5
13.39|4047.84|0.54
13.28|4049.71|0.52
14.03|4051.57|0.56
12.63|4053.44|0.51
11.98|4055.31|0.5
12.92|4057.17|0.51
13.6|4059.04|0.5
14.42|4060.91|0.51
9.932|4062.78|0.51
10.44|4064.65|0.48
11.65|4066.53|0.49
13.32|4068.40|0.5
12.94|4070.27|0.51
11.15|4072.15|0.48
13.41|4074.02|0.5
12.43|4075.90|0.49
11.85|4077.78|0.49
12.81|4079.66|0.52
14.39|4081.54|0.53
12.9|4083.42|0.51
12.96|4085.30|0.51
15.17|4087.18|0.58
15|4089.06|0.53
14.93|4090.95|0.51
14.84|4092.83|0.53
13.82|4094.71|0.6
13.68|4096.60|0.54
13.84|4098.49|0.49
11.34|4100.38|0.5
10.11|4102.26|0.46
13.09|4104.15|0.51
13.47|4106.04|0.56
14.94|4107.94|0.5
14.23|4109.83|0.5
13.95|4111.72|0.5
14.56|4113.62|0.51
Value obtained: 1.68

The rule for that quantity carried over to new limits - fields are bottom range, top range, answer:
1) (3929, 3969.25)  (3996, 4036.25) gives 2.06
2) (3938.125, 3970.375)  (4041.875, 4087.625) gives 1.79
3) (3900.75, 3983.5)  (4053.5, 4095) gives 1.81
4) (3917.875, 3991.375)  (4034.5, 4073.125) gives 1.74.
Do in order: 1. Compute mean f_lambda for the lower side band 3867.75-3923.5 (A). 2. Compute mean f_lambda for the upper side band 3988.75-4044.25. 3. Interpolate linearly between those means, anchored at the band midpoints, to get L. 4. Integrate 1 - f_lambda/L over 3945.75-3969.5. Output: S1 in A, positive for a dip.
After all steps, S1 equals 6.8 A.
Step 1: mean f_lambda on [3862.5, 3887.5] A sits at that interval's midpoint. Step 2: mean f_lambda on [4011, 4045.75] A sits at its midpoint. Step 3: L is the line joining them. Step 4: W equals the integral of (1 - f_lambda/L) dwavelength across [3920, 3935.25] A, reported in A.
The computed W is 7.8 A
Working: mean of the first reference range 9.17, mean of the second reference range 13.2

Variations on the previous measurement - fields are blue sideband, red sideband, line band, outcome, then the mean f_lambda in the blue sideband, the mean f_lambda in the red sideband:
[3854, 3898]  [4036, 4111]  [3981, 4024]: -3.9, 8.98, 13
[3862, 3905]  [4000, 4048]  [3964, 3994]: 7.3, 9.34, 12.9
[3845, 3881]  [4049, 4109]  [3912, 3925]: 1.1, 9.5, 13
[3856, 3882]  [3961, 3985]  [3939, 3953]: -1.0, 8.89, 7.34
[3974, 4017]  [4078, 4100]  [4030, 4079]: 2.7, 12.1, 13.9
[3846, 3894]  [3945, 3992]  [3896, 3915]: -1.9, 9.27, 8.88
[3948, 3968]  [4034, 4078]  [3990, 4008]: -4.2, 8.26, 12.6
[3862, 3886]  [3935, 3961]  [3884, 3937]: 3.7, 9.34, 8.03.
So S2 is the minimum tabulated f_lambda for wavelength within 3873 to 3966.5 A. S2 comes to 1.357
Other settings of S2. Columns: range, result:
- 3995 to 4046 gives 8.042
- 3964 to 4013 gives 2.248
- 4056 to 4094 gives 9.932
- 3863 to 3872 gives 9.504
